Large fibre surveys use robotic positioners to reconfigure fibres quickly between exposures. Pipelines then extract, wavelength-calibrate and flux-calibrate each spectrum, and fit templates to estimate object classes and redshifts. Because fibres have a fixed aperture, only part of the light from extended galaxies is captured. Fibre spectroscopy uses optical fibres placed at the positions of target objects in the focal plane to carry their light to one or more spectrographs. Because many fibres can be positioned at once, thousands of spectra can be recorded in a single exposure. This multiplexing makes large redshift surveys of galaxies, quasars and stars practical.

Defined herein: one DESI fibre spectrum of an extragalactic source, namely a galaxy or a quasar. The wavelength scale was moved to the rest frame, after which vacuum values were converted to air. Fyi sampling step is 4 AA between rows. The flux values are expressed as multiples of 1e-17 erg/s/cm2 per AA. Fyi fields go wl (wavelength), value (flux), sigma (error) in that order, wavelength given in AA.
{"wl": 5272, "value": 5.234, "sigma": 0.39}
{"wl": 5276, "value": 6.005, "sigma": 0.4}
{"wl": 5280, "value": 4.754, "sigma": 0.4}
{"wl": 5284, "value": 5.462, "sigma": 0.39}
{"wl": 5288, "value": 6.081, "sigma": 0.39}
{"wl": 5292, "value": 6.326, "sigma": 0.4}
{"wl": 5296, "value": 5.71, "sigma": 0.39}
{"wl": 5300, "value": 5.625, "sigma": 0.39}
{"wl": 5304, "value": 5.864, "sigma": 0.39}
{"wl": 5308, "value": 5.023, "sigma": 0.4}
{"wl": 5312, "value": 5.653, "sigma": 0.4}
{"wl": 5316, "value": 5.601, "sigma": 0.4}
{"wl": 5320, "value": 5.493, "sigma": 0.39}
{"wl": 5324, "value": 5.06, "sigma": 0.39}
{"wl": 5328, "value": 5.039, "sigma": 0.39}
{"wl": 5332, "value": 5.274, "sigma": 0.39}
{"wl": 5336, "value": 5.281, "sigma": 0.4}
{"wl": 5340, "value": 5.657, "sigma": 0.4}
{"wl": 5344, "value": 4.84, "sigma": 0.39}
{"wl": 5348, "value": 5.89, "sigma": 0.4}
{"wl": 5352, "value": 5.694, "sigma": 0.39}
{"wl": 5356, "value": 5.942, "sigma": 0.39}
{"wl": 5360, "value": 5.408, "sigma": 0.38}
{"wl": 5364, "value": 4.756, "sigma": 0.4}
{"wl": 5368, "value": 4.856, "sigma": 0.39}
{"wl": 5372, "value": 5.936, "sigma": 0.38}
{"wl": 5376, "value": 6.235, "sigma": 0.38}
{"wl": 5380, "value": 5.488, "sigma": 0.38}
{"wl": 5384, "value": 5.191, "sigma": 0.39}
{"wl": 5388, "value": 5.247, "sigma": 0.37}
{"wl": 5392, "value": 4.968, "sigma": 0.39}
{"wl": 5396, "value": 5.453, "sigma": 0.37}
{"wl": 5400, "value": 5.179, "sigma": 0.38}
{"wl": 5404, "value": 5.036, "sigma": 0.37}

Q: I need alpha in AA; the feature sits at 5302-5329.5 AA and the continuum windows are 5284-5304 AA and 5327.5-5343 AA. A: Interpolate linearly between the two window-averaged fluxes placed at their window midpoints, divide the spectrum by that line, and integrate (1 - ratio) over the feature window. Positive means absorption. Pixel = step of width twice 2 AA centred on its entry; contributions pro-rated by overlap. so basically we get 0.9 AA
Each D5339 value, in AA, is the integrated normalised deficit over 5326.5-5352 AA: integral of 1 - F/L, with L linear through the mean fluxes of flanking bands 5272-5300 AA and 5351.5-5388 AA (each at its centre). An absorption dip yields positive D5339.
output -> 0.9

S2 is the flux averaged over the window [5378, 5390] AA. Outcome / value 5.31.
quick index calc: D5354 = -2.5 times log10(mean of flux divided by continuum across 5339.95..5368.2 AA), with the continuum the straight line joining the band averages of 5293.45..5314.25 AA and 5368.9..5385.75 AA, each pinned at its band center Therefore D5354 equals 0.049 mag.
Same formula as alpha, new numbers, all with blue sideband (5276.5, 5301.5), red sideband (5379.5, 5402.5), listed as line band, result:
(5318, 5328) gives 0.55 AA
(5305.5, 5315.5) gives 0.33 AA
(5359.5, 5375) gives 0.15 AA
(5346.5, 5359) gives -0.93 AA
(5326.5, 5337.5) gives 0.58 AA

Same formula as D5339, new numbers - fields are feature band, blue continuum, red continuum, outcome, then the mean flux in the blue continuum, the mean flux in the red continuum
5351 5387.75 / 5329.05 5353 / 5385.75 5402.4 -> -1.3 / 5.41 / 5.21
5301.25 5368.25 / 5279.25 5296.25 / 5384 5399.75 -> 1.3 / 5.73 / 5.21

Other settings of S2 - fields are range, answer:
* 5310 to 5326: 5.45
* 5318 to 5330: 5.2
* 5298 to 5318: 5.55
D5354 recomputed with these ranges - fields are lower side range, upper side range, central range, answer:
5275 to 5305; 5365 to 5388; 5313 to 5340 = 0.06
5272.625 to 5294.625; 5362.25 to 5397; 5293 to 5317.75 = 0.00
